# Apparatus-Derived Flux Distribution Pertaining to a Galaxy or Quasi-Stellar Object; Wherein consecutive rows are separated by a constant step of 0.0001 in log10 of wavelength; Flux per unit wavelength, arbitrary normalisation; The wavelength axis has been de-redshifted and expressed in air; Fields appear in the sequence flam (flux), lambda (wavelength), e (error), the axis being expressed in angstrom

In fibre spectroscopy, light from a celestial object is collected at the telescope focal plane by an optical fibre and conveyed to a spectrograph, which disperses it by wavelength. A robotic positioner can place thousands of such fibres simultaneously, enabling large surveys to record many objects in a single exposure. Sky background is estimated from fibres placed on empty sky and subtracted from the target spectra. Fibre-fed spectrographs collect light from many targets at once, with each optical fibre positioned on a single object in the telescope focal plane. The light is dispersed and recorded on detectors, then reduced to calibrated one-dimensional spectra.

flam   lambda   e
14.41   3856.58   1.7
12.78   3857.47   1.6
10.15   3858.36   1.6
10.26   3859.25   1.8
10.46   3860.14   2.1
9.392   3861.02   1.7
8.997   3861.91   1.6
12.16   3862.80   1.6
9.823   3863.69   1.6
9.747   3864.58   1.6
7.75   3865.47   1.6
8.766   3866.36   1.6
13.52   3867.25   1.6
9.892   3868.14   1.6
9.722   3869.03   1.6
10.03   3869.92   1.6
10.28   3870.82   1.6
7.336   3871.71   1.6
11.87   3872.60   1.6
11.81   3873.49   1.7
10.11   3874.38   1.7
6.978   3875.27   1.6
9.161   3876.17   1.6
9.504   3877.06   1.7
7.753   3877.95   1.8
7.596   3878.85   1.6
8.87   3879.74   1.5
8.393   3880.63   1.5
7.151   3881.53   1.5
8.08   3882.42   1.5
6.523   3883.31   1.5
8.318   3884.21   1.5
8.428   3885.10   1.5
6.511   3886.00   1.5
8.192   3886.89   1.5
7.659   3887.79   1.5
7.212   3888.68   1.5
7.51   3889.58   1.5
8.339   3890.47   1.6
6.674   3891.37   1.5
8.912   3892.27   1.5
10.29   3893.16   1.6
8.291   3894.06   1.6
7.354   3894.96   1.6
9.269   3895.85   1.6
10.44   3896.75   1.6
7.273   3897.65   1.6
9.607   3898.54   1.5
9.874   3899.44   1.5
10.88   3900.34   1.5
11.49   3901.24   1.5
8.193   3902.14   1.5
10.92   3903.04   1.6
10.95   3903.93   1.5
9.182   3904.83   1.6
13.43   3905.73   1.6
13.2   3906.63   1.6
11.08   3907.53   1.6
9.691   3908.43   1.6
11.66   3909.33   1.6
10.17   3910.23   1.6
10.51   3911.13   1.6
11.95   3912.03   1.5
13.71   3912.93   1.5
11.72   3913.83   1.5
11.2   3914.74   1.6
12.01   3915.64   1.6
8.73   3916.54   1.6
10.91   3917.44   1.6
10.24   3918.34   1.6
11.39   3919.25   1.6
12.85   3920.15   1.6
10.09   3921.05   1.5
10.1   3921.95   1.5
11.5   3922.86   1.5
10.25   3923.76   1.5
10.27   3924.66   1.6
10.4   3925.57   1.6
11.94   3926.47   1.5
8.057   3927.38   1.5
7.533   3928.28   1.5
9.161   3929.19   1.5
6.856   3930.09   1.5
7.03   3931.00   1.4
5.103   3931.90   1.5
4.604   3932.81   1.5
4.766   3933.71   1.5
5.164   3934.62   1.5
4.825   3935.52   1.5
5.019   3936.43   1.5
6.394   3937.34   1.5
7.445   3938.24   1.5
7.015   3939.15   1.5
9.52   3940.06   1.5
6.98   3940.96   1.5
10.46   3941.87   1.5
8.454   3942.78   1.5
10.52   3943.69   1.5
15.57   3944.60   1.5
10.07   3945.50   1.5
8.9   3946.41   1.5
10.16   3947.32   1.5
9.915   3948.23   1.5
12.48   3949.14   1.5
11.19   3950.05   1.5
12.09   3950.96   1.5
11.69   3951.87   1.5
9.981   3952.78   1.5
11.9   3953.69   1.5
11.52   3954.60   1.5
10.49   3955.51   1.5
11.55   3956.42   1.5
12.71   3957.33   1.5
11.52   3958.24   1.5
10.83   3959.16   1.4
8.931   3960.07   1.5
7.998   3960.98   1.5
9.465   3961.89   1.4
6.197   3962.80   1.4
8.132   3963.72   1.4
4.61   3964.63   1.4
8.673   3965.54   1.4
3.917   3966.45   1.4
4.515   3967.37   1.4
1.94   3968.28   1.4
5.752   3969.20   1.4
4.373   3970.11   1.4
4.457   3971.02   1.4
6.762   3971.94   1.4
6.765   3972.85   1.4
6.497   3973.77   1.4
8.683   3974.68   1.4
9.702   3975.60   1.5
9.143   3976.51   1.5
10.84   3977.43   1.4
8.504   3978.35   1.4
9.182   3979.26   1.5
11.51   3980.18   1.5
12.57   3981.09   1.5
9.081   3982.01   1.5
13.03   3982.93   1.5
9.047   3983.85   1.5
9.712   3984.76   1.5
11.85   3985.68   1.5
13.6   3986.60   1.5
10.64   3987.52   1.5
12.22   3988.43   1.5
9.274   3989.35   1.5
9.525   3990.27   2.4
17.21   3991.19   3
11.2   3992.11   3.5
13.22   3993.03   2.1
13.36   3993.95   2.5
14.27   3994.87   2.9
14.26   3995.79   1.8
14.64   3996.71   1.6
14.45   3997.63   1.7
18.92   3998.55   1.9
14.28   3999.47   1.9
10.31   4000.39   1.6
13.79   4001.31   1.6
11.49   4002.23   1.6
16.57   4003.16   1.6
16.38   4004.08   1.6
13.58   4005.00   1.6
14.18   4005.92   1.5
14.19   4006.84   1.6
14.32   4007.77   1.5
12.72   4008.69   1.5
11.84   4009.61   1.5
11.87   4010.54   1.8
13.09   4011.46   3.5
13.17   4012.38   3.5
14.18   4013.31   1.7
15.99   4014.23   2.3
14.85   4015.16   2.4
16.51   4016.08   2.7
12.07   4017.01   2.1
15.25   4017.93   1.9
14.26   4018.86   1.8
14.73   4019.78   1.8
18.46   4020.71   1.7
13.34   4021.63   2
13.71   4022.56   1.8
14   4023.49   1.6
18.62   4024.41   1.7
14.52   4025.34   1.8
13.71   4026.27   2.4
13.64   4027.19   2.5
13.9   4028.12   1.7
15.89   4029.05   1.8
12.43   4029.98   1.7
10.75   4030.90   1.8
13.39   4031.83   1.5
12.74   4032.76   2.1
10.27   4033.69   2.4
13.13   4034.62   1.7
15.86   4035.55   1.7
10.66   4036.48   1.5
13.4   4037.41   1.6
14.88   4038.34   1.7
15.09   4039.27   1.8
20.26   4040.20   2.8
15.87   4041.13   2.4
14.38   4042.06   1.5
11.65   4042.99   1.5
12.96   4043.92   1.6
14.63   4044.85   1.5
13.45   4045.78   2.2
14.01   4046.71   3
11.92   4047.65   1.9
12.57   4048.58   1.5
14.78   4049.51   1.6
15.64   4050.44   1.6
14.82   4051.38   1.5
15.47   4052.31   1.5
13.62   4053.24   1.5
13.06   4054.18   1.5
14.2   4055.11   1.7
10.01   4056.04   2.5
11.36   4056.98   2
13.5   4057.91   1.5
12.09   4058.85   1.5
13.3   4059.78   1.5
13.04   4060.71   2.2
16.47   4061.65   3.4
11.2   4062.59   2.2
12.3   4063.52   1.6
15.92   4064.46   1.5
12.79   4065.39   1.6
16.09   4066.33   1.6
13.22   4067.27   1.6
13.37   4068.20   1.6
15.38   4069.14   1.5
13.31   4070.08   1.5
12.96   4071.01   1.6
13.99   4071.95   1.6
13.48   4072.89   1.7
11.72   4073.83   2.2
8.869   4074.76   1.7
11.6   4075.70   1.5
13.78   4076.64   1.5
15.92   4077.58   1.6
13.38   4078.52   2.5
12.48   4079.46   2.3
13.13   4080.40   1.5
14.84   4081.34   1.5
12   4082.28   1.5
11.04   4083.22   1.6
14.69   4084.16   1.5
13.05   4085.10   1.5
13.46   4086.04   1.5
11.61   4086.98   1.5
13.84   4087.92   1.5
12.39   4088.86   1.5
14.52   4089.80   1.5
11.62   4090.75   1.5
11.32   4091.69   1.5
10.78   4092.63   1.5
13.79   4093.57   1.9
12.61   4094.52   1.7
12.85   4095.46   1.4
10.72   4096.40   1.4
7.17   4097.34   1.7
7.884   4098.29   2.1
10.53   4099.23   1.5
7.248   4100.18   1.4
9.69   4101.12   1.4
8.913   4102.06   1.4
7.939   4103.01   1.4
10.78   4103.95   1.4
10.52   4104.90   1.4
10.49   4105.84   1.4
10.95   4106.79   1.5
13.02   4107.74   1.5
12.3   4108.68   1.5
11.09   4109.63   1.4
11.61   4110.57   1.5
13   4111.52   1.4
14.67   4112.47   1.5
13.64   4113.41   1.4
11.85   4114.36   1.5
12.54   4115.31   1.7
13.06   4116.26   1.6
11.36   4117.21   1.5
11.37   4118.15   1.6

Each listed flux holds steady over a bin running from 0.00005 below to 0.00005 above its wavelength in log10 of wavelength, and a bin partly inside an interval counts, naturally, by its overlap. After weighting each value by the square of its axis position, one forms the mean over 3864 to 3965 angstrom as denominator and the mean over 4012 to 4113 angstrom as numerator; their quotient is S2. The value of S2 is 1.5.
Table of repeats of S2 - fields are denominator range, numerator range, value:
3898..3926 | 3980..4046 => 1.31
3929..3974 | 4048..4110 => 1.61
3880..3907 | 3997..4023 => 1.69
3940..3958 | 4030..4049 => 1.31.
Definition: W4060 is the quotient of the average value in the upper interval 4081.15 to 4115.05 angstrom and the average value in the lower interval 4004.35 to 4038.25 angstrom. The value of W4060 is 0.84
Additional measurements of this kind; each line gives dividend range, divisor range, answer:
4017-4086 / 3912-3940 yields 1.53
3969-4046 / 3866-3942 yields 1.39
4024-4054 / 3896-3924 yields 1.30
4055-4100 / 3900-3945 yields 1.32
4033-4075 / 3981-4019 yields 1.03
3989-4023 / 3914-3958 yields 1.46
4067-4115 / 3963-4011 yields 1.12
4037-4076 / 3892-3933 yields 1.36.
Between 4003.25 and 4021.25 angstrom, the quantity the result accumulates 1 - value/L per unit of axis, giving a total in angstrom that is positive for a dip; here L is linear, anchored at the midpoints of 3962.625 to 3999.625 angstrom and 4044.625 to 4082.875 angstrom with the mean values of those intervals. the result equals -5.0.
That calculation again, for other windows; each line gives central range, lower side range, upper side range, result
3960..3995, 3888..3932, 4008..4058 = 8.89 angstrom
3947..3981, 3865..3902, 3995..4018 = 9.50 angstrom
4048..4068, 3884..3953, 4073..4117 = -3.93 angstrom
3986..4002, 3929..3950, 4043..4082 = -4.15 angstrom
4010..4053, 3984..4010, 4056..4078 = -2.97 angstrom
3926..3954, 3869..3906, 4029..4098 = 4.14 angstrom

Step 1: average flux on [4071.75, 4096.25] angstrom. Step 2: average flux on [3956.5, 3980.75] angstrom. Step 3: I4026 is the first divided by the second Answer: 1.63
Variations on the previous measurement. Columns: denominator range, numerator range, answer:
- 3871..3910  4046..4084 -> 1.46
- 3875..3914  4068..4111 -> 1.28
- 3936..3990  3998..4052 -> 1.53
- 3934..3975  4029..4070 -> 1.61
